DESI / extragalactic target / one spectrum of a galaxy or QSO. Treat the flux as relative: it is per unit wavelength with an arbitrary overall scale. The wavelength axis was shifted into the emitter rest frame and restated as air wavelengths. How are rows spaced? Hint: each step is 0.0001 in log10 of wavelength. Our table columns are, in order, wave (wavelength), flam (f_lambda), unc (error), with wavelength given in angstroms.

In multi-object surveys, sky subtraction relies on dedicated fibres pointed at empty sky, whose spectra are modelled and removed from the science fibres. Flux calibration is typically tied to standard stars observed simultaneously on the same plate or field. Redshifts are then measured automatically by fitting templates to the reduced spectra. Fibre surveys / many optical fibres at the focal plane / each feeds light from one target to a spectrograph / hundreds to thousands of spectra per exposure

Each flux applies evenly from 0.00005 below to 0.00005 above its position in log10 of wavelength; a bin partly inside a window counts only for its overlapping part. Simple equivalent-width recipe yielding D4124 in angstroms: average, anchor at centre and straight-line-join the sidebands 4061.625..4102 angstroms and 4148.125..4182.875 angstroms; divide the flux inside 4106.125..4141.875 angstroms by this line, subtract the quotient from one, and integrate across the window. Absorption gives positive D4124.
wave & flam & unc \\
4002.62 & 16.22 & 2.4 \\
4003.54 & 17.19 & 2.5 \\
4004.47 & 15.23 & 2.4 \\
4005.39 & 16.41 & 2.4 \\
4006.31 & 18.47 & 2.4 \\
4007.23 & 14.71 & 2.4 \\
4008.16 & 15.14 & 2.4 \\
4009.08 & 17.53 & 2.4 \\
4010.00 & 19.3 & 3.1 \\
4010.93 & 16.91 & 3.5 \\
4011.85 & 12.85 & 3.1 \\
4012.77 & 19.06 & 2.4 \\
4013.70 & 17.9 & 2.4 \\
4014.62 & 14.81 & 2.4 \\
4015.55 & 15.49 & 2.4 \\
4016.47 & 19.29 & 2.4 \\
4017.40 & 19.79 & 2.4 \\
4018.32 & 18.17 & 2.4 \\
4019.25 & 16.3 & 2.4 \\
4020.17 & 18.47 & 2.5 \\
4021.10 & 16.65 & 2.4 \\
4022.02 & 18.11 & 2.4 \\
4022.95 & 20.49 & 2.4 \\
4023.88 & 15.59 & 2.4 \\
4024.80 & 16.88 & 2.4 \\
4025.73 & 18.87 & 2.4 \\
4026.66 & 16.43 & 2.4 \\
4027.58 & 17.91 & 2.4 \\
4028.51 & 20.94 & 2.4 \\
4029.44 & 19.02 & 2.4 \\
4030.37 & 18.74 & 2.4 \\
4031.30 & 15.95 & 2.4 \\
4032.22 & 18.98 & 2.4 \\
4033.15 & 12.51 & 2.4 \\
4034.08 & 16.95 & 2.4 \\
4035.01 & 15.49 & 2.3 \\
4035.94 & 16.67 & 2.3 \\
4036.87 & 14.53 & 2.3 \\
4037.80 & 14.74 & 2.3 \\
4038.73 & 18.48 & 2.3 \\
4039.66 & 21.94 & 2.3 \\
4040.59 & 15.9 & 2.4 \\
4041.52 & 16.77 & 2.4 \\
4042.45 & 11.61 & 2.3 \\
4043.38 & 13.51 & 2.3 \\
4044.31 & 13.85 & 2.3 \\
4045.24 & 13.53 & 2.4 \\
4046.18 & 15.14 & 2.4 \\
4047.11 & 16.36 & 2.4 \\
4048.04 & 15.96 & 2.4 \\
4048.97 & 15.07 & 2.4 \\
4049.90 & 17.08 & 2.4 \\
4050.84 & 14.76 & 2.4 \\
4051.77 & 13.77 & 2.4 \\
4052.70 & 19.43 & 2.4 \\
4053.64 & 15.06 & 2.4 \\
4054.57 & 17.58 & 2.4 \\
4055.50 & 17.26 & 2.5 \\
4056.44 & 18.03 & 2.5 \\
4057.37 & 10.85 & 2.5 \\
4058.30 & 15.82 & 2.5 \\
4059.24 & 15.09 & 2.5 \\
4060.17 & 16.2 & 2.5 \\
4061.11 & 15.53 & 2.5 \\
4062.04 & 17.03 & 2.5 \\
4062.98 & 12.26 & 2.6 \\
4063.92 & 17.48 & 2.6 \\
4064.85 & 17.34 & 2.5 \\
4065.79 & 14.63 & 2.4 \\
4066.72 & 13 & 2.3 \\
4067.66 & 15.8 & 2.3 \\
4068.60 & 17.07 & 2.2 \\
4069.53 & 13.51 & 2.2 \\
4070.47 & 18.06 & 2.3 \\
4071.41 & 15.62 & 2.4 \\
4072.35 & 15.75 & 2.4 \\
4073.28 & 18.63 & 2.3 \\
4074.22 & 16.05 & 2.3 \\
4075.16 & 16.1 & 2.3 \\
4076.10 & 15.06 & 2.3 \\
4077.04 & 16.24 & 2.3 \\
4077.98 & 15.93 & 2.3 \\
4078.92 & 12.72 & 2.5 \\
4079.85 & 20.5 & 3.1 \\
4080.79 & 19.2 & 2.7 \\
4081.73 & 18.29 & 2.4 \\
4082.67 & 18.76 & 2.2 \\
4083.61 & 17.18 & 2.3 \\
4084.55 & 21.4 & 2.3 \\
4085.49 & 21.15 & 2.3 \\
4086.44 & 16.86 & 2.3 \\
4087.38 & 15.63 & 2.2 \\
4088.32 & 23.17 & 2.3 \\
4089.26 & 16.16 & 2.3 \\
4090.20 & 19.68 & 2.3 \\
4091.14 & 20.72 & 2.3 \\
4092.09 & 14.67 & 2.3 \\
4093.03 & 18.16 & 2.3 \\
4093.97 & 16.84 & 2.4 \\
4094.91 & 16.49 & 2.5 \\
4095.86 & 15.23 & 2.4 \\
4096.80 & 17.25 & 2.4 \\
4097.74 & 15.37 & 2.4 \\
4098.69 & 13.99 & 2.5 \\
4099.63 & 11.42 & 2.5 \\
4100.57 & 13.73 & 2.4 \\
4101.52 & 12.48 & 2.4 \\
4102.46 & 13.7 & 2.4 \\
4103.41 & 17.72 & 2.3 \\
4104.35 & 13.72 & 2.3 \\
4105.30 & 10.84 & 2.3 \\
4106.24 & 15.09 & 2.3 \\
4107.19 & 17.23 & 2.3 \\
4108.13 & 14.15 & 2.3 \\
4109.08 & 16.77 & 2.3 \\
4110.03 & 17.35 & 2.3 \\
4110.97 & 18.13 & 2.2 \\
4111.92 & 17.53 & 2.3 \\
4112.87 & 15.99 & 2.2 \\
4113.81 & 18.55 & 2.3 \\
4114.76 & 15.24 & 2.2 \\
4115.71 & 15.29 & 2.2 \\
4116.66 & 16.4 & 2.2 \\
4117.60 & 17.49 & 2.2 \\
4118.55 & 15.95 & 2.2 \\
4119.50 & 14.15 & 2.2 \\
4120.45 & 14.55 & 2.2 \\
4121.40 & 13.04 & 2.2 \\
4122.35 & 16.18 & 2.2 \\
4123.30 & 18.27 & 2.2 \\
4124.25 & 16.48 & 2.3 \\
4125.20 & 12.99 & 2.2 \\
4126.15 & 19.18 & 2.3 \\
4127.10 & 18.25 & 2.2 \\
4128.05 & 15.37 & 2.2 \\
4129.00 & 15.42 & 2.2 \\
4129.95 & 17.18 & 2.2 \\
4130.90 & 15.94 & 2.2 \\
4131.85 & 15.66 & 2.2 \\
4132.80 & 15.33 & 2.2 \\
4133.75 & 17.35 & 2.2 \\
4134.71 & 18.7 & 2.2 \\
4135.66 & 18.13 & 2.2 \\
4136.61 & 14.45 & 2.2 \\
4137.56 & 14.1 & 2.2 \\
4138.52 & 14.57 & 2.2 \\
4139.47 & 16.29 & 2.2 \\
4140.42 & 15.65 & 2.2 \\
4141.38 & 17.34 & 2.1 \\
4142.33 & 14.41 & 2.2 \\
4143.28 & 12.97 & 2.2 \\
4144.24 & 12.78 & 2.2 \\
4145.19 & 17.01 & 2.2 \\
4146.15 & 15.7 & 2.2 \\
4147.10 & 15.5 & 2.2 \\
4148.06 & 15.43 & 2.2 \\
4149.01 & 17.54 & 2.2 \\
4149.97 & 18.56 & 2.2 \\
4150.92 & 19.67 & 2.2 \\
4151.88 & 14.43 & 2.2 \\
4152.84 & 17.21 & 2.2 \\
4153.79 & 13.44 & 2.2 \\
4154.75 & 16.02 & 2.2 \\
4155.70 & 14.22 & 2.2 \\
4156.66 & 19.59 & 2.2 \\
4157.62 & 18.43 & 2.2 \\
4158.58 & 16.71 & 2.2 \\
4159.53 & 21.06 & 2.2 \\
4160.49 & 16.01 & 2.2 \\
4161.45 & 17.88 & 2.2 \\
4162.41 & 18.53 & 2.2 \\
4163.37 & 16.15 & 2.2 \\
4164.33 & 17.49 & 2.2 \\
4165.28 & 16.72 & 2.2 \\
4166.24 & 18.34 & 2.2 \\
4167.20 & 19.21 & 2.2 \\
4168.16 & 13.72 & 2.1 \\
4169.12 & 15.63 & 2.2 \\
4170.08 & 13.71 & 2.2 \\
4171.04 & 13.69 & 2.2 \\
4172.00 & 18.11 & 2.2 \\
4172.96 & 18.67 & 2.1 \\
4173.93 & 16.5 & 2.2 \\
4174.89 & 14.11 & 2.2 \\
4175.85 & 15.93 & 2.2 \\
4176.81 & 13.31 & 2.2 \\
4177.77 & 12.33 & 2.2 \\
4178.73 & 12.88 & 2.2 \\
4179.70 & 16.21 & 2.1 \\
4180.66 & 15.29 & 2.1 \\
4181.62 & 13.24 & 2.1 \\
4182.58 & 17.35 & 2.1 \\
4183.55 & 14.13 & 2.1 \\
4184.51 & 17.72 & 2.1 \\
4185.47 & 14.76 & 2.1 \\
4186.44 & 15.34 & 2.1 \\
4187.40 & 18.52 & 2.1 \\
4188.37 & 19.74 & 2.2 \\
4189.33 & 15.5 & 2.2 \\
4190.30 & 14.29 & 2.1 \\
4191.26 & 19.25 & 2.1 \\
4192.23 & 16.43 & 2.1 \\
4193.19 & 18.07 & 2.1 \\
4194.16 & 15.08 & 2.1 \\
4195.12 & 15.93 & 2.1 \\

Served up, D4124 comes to 0.5 angstroms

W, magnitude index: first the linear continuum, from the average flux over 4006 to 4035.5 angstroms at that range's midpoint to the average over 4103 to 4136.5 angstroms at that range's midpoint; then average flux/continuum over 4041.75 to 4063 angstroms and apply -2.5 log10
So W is 0.11 mag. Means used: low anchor 17.3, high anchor 16.1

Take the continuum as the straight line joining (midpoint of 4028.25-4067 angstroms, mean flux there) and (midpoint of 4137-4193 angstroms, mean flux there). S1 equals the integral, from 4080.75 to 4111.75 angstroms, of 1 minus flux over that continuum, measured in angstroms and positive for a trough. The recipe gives -1.1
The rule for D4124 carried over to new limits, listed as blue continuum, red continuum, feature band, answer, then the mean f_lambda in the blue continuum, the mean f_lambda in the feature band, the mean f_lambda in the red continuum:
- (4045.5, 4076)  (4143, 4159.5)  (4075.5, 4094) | -2.3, 15.8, 17.9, 16.4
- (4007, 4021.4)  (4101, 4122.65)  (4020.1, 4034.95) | -0.6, 17.1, 17.6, 15.5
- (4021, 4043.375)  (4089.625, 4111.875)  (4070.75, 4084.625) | -0.8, 17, 17.1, 15.7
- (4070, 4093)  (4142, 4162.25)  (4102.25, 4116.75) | 1.1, 17.7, 15.9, 16.5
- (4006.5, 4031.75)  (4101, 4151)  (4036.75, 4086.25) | 1.8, 17.5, 16.2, 15.9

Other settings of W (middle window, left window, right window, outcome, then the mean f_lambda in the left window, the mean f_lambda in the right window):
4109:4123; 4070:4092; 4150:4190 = 0.06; 17.7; 16.3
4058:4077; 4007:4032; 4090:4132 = 0.06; 17.5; 15.9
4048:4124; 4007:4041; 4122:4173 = 0.04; 17.2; 16.4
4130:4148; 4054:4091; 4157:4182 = 0.05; 16.8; 16.2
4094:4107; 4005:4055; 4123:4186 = 0.13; 16.7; 16.1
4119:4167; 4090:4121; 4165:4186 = -0.05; 15.8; 15.5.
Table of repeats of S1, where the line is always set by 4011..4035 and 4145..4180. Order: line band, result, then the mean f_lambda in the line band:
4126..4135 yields -0.1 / 16.7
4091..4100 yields 0.5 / 15.9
